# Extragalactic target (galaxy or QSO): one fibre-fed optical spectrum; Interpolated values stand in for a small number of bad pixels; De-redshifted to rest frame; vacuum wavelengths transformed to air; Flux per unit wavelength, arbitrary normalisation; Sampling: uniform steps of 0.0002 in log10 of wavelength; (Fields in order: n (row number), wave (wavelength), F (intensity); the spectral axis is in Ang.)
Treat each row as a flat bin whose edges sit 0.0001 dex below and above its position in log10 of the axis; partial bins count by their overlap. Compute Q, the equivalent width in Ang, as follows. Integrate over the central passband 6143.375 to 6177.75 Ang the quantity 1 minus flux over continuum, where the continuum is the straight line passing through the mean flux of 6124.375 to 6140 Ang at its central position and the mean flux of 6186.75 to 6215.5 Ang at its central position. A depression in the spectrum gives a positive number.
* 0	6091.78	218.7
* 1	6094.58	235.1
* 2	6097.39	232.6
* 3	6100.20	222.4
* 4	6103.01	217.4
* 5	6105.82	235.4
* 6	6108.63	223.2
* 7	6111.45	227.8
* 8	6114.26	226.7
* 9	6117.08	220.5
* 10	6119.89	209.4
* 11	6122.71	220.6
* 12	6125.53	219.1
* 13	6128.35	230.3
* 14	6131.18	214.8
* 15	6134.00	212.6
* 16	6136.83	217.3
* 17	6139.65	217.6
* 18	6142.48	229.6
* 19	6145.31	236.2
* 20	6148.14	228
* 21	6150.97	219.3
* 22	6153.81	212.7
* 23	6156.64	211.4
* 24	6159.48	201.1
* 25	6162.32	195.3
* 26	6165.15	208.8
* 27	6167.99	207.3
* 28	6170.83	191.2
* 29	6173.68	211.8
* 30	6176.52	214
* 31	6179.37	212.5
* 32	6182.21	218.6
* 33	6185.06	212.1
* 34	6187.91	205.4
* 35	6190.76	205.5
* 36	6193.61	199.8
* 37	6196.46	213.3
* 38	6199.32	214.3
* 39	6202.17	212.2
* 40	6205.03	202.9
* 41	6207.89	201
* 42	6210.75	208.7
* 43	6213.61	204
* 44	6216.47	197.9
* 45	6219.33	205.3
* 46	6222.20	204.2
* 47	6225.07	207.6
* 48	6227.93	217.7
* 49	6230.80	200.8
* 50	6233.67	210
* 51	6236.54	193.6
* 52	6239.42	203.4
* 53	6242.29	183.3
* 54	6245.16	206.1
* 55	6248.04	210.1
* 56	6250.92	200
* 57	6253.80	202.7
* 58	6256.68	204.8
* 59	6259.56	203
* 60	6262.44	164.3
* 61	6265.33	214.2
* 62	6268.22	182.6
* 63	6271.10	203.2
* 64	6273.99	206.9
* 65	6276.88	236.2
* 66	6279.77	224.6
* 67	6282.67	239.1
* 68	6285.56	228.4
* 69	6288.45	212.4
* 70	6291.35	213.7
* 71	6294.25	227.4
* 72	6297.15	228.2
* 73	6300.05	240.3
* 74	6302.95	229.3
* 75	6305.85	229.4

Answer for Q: 0.3 Ang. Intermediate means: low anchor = 219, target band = 212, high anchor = 207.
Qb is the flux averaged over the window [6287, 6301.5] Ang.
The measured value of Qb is 224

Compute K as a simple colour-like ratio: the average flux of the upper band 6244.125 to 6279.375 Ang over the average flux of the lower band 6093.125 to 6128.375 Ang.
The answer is 0.91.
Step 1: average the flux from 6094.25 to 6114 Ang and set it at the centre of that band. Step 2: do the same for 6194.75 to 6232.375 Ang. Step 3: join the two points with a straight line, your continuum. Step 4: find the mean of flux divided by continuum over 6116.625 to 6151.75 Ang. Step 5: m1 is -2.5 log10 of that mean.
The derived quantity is 0.00 mag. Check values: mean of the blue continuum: 227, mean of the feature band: 221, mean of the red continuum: 207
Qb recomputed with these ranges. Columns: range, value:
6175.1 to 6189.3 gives 213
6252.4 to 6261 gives 204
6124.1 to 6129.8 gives 224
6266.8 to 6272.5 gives 193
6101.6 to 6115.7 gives 226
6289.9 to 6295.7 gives 220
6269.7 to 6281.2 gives 218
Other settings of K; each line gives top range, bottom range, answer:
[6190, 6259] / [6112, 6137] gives 0.93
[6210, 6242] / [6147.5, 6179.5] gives 0.98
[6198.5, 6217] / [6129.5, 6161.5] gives 0.95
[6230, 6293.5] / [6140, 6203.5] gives 0.98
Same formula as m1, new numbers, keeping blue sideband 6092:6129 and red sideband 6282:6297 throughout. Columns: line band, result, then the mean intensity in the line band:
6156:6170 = 0.103 mag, 204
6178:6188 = 0.055 mag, 213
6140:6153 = -0.011 mag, 227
